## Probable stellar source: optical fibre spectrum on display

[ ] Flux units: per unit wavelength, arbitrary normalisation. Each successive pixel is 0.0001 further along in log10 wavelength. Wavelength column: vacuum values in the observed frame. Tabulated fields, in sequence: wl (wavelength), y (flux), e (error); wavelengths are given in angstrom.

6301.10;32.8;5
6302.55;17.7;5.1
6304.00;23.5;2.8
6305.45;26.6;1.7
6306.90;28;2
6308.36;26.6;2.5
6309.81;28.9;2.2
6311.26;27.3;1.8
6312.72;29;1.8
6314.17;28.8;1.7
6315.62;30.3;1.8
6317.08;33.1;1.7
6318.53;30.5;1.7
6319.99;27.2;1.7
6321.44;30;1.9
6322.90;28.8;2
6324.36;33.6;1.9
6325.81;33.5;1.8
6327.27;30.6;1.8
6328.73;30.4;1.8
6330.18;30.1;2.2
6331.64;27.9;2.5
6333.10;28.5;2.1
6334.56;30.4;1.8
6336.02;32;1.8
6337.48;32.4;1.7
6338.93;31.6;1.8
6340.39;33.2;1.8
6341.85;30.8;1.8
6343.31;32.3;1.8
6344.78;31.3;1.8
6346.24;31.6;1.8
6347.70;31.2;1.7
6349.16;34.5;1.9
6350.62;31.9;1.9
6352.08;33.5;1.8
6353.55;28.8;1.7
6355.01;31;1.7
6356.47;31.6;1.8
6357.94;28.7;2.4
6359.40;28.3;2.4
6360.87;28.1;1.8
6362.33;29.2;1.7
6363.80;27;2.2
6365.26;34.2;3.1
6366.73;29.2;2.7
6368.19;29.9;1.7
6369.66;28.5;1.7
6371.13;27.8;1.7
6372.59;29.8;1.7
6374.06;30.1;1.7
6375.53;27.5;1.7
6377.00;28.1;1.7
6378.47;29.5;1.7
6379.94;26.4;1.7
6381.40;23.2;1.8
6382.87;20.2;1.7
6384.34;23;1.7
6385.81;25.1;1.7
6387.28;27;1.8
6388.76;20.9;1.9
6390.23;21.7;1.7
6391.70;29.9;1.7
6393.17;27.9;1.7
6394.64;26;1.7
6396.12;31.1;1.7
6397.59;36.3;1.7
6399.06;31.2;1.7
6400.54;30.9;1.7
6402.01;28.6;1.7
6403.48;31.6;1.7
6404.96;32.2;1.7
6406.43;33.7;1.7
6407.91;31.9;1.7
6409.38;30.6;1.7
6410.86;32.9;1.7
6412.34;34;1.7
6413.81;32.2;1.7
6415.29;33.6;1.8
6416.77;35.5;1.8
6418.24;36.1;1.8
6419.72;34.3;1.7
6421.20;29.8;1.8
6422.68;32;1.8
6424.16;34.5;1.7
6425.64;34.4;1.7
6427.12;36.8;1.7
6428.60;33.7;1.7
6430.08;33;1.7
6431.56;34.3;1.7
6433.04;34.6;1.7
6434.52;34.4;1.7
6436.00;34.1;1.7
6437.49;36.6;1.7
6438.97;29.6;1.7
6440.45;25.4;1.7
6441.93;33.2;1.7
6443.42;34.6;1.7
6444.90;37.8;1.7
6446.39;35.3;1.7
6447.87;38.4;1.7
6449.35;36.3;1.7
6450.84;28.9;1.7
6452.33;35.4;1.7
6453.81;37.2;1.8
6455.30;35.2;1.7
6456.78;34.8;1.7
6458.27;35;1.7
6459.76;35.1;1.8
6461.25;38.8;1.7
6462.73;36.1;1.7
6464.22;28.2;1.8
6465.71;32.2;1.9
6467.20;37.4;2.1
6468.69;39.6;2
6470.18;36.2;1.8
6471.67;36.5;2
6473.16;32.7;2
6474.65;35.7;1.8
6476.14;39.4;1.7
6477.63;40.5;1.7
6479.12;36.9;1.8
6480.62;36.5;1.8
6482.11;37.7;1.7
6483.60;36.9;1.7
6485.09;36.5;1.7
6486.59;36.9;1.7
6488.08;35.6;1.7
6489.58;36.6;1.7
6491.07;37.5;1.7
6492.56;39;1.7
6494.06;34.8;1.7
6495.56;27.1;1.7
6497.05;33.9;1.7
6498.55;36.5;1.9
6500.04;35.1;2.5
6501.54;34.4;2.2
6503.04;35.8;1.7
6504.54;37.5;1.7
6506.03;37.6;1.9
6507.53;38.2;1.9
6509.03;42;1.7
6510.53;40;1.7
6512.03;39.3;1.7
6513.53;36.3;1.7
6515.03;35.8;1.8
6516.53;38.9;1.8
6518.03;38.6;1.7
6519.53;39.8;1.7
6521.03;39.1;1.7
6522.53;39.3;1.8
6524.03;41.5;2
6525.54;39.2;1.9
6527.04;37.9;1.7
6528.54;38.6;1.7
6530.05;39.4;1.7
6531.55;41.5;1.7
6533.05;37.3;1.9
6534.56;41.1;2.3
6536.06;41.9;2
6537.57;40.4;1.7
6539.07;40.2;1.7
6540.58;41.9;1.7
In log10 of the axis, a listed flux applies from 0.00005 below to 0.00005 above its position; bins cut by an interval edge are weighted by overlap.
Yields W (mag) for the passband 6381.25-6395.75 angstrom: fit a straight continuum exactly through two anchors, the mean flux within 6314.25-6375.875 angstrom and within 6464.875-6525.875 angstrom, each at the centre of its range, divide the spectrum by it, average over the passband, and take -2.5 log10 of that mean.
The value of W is 0.30 mag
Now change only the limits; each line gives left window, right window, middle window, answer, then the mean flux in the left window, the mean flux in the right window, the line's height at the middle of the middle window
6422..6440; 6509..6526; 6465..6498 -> 0.02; 33.9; 39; 36.9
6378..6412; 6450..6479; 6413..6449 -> -0.06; 28.4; 35.6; 32.1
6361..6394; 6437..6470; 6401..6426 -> -0.07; 27.1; 34.6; 30.7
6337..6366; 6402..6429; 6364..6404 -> 0.15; 31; 33.2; 32.1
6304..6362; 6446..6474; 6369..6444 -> 0.09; 30.2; 35.2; 33.1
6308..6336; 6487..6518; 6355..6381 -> 0.09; 29.9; 36.6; 31.6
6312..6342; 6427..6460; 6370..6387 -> 0.21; 30.6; 34.3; 32.2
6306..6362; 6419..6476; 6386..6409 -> 0.12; 30.4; 34.5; 32.7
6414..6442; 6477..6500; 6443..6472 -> -0.02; 33.5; 36.1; 34.8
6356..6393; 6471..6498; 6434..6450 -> -0.04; 27.4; 36.1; 32.8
